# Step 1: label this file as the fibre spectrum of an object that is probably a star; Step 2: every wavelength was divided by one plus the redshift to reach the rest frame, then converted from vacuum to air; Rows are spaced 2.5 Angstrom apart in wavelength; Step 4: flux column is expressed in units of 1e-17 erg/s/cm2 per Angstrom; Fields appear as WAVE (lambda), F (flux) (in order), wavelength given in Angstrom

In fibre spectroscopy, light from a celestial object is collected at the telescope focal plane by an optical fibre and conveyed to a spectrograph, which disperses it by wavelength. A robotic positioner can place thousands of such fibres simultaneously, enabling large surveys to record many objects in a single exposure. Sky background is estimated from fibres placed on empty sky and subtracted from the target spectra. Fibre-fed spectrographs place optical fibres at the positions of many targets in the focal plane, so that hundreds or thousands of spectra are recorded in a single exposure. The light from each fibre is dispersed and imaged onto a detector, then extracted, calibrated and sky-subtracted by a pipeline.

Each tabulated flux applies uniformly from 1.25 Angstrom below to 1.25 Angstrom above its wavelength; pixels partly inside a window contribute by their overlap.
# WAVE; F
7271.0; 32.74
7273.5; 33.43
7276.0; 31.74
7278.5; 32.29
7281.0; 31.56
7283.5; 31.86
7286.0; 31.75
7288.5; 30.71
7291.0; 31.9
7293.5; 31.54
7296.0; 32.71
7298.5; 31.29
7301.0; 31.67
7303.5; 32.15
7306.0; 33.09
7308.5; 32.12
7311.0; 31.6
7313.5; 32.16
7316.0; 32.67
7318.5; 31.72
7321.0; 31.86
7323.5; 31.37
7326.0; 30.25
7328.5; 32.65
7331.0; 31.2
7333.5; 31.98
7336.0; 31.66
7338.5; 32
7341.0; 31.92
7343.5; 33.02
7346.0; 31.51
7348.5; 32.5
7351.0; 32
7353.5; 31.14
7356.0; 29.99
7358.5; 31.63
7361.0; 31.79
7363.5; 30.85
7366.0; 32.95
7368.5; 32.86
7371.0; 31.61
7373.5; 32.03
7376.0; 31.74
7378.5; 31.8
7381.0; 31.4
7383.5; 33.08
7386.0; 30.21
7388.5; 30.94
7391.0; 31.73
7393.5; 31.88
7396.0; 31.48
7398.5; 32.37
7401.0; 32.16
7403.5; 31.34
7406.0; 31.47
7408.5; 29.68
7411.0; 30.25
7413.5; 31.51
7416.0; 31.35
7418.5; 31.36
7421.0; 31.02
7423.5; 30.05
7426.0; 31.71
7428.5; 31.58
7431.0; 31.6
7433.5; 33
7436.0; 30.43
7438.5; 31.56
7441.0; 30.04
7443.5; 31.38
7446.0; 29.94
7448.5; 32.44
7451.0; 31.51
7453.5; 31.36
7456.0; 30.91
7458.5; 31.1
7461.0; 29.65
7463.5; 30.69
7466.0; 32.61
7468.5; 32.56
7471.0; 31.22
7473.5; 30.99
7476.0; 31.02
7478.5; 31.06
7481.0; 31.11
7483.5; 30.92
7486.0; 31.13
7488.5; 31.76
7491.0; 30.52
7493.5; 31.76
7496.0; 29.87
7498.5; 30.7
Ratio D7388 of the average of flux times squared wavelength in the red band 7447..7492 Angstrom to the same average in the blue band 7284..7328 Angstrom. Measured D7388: 1.0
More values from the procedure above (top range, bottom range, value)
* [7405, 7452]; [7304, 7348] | 1.00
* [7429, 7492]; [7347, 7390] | 1.01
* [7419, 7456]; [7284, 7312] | 1.02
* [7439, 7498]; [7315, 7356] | 1.01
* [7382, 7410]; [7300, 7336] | 1.01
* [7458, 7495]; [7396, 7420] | 1.02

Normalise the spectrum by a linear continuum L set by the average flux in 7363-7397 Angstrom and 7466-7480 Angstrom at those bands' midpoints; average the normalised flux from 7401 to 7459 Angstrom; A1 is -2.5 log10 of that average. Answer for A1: 0.02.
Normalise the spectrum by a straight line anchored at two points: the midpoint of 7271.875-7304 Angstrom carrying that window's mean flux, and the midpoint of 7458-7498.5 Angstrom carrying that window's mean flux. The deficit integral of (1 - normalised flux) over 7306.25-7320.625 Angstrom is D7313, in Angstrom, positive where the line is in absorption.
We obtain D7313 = -0.1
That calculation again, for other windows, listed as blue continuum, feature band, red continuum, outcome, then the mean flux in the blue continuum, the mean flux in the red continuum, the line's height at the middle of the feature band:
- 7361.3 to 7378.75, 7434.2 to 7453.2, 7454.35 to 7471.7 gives 0.17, 32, 31.3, 31.4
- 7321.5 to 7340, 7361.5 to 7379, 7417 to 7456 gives -0.28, 31.6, 31.3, 31.5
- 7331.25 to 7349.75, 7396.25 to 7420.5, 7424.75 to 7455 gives 0.24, 32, 31.4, 31.6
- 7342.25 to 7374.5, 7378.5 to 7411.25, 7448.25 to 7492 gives 0.21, 31.8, 31.2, 31.6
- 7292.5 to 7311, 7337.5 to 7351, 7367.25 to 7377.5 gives -0.05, 32.1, 32.1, 32.1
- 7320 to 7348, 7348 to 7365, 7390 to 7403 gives 0.23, 31.8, 31.9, 31.8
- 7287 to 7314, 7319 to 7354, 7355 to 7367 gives -0.20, 31.9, 31.4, 31.6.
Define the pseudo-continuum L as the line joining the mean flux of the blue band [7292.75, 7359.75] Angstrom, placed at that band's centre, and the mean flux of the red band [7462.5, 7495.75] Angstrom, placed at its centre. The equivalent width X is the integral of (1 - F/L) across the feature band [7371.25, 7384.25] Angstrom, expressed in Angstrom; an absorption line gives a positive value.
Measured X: -0.1 Angstrom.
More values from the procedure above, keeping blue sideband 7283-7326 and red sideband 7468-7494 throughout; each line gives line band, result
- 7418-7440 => 0.0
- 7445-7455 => 0.0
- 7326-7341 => 0.0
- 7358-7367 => 0.0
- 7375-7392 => 0.0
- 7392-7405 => -0.1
